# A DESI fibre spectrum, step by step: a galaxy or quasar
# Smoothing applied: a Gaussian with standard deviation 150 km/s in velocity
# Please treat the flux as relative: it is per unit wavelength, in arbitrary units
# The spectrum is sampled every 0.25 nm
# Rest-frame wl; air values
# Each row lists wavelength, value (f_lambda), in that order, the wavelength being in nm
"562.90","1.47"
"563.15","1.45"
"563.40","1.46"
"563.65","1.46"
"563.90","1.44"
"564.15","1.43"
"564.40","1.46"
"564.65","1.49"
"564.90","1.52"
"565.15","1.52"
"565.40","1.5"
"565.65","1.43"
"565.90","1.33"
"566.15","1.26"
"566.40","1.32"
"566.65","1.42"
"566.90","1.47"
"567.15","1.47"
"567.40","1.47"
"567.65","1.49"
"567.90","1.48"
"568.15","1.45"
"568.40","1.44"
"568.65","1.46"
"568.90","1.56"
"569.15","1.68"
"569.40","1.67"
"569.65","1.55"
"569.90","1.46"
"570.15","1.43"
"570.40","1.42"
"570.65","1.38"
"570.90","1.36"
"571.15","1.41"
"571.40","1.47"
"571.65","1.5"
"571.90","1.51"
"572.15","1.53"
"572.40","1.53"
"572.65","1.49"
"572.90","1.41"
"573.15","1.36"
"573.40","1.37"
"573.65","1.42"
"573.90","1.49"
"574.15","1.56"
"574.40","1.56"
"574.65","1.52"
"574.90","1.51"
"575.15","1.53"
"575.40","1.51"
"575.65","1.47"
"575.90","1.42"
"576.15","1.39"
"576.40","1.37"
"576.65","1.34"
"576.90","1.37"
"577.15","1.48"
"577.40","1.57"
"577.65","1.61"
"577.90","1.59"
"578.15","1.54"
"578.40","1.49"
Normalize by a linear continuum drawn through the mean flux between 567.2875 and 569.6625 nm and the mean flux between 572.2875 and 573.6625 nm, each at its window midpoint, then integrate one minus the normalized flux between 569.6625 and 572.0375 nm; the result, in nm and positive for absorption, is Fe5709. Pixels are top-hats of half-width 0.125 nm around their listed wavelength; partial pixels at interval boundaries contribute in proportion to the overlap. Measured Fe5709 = 0.05 nm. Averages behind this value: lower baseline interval 1.52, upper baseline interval 1.43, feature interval 1.44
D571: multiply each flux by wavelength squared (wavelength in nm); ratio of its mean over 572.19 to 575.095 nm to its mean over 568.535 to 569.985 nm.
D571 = 1.0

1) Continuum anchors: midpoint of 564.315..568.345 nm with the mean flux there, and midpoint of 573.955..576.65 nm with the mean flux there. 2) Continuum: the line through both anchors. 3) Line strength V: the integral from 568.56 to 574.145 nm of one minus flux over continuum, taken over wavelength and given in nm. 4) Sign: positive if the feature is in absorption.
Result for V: -0.06 nm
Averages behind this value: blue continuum 1.44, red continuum 1.48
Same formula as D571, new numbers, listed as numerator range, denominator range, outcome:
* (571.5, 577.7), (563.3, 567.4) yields 1.06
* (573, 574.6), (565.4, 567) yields 1.09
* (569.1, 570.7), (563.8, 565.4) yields 1.04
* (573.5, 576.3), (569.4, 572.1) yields 1.03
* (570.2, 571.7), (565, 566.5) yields 1.04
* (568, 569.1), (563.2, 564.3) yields 1.05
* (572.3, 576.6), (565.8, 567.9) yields 1.07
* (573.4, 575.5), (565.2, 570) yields 1.05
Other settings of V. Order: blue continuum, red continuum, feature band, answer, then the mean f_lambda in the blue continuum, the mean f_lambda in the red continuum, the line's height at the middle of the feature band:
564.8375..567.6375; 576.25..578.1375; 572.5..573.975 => 0.04 nm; 1.43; 1.48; 1.46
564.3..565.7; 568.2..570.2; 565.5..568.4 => 0.17 nm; 1.49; 1.53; 1.51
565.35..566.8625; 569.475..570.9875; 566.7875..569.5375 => -0.20 nm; 1.38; 1.44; 1.41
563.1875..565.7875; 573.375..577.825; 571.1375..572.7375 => -0.03 nm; 1.47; 1.48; 1.47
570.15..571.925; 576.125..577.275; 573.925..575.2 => -0.12 nm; 1.43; 1.39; 1.41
